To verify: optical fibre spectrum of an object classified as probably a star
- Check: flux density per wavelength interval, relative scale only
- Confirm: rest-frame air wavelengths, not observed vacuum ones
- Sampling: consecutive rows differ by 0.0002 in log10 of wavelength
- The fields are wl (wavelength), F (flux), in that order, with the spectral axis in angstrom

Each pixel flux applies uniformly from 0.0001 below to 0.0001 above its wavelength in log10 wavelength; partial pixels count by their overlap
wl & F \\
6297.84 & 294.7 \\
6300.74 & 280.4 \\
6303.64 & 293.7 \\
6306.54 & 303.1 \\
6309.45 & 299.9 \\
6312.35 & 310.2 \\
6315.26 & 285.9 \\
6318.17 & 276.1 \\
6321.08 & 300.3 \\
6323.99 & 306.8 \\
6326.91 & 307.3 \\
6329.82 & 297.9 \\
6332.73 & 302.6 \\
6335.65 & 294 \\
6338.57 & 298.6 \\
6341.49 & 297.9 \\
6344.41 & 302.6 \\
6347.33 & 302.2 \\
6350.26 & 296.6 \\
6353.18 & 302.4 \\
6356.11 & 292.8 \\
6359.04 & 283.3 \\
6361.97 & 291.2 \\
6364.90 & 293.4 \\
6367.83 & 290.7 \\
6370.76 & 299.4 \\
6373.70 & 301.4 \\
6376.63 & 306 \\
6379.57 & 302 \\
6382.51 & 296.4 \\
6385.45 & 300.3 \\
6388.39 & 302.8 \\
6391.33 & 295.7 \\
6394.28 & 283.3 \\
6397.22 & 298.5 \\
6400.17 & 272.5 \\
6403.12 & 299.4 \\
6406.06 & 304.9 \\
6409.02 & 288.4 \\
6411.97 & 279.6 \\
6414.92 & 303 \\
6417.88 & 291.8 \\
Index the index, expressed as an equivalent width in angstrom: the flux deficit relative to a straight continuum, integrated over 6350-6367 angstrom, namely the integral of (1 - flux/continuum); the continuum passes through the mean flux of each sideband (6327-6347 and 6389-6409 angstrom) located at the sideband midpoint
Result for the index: 0.2 angstrom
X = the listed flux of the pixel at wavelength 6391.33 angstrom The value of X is 295.7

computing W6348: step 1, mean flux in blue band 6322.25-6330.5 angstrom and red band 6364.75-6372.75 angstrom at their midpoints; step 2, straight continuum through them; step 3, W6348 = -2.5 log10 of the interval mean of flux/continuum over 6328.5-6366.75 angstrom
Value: 0.01 mag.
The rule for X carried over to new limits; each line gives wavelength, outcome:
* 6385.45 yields 300.3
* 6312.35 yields 310.2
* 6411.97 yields 279.6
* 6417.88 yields 291.8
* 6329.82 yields 297.9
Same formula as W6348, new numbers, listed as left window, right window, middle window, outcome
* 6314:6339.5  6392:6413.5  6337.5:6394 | -0.016 mag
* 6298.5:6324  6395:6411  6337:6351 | -0.022 mag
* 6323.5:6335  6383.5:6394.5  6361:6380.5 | 0.003 mag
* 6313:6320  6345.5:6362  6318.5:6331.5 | -0.049 mag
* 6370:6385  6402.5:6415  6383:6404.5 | 0.015 mag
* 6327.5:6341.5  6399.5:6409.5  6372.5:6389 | -0.023 mag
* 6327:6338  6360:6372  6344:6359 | -0.006 mag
